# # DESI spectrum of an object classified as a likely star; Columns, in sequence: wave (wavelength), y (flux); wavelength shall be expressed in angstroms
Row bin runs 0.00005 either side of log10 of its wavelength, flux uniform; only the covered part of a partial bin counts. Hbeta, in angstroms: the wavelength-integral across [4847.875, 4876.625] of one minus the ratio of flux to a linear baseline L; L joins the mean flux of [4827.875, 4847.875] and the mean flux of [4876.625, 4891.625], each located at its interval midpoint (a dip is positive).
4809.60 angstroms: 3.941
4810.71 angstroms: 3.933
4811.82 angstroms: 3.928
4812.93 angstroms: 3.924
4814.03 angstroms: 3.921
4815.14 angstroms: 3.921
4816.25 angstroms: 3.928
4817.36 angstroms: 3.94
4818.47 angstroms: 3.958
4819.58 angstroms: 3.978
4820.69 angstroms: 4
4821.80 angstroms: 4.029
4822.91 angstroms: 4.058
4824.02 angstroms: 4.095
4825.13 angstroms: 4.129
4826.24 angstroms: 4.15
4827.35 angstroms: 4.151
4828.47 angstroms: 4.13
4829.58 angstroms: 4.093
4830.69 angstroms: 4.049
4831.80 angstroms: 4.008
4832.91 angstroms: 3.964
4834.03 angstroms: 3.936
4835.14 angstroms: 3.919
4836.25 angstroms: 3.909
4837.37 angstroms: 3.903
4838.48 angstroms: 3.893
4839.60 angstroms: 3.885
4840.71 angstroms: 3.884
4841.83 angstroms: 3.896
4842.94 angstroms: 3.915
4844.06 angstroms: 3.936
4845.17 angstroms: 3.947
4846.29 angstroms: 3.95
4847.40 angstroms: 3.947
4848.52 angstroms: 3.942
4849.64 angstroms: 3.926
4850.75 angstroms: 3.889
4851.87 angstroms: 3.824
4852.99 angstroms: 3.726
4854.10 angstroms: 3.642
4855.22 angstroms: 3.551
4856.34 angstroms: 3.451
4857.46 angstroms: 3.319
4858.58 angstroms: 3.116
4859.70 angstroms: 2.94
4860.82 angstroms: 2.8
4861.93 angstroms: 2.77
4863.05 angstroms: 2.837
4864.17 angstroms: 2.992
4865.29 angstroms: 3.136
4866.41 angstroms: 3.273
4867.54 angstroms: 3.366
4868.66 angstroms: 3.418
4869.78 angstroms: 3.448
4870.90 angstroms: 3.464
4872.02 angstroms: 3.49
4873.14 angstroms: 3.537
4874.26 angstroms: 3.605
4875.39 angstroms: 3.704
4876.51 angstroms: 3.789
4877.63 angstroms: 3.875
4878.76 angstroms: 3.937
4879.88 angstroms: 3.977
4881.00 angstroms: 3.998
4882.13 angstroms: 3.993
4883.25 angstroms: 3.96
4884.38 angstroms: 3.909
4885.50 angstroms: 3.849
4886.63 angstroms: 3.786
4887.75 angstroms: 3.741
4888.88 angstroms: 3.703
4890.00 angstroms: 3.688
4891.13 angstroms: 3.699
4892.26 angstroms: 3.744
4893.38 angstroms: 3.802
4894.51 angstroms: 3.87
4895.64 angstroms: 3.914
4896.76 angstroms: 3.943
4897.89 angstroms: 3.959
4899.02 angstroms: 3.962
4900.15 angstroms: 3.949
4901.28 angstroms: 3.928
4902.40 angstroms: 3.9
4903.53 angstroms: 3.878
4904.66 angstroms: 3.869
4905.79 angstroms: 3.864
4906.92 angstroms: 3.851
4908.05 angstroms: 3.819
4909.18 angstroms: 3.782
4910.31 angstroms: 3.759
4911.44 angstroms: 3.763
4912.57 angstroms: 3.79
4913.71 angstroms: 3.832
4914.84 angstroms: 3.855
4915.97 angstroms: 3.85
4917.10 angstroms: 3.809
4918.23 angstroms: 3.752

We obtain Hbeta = 3.6 angstroms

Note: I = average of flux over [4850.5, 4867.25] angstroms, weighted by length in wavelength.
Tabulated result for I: 3.27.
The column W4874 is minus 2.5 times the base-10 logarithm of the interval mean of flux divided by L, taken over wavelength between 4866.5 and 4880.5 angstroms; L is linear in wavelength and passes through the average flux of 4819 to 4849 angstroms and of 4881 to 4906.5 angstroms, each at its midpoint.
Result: 0.08 mag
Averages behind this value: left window 3.99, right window 3.86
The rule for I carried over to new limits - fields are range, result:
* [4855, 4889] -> 3.5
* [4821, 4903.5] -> 3.75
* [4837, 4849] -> 3.92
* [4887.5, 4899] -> 3.81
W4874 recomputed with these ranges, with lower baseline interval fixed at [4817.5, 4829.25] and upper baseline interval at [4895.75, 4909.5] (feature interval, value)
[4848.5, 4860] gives 0.12 mag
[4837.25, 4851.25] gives 0.03 mag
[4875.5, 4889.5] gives 0.02 mag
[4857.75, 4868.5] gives 0.29 mag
